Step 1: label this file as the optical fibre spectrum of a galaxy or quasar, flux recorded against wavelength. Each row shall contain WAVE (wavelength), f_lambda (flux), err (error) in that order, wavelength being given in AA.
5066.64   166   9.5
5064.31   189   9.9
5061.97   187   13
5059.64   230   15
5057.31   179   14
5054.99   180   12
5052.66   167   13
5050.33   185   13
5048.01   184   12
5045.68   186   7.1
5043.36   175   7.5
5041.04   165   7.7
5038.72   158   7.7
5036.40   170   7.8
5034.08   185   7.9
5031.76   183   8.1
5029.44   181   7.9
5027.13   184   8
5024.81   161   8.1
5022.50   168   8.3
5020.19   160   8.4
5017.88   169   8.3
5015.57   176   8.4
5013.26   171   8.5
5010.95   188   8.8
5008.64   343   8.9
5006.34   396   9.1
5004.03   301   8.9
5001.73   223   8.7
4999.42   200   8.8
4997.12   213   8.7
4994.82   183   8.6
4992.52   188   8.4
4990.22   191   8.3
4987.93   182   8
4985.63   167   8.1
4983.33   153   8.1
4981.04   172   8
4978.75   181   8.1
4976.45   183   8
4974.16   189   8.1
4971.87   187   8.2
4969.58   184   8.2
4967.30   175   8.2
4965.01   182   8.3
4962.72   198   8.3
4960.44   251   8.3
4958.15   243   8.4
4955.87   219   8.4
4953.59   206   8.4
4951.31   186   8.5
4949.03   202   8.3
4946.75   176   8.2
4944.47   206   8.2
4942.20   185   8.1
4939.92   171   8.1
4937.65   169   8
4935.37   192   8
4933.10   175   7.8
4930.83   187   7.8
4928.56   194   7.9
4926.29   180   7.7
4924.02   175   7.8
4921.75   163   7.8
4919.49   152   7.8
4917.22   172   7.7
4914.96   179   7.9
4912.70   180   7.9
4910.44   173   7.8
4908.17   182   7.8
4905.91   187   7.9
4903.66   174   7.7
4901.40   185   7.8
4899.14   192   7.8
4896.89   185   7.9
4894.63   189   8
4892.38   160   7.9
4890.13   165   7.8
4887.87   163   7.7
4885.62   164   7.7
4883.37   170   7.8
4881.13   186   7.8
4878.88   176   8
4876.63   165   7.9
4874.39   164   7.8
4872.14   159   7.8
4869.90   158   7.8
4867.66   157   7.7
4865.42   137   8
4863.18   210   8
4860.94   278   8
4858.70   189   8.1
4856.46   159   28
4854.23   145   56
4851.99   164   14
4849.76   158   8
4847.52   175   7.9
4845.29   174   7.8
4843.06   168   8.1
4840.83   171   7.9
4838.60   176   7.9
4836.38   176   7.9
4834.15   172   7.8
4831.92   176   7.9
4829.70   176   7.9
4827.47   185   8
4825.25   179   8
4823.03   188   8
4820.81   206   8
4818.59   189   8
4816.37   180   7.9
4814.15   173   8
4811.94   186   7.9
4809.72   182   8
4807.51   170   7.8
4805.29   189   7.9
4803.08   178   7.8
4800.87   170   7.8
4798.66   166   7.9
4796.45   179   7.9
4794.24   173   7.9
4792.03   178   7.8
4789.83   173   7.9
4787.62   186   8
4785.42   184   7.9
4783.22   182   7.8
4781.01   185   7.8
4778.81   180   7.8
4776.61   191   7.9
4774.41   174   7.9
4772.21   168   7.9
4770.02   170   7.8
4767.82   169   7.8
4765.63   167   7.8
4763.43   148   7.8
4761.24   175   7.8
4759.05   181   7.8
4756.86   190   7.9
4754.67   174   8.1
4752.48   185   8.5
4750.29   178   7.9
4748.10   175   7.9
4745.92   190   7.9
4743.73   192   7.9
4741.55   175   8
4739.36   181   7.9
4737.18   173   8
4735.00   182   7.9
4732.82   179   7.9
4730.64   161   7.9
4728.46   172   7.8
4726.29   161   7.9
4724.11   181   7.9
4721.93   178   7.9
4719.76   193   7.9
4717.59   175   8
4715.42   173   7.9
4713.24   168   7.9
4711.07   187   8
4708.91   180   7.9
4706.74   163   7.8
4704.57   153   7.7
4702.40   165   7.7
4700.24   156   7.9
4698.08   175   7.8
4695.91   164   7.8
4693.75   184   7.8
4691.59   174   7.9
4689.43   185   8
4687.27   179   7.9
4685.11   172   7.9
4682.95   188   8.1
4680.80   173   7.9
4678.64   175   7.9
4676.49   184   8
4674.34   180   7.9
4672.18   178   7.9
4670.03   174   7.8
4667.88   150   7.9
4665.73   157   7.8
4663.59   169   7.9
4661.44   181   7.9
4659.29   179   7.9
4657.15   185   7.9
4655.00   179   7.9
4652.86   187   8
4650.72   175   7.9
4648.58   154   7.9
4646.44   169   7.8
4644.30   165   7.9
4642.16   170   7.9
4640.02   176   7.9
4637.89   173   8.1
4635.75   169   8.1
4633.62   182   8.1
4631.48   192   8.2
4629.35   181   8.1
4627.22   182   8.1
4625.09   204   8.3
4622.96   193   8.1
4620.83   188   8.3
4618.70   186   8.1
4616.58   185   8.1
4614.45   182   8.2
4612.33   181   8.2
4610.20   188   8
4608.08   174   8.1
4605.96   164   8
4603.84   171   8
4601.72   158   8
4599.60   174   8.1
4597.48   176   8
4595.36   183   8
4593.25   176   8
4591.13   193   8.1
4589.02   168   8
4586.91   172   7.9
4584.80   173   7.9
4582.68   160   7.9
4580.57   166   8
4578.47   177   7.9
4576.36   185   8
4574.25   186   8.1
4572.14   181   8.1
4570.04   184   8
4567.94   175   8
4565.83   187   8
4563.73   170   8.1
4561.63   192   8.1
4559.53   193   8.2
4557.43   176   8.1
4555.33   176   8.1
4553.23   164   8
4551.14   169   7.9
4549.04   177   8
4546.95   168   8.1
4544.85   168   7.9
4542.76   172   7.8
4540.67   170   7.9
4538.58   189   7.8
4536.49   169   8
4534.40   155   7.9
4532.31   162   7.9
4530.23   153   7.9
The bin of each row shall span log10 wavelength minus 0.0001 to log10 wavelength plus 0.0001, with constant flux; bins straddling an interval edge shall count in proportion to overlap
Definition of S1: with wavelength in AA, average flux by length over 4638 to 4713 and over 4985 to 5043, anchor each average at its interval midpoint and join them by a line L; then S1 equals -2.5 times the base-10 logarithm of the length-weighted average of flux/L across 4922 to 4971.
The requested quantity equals 0.012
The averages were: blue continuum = 173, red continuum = 200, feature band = 193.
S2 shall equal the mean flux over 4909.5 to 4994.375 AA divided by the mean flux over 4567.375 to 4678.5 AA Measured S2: 1.05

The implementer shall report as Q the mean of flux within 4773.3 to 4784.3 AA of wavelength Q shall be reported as 182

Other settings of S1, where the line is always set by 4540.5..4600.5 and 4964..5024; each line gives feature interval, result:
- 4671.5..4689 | 0.02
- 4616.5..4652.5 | 0.01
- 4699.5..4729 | 0.08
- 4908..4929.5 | 0.13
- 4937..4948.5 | 0.08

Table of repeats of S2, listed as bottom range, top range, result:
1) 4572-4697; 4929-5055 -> 1.10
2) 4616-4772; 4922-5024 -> 1.13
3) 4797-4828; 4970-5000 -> 1.01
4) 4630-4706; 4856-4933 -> 1.02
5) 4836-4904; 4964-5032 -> 1.14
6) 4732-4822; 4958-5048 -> 1.10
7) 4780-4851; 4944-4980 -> 1.11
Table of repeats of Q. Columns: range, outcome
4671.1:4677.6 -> 181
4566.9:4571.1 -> 180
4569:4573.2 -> 183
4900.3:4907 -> 182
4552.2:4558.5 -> 172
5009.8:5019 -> 176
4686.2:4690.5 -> 182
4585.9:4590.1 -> 170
